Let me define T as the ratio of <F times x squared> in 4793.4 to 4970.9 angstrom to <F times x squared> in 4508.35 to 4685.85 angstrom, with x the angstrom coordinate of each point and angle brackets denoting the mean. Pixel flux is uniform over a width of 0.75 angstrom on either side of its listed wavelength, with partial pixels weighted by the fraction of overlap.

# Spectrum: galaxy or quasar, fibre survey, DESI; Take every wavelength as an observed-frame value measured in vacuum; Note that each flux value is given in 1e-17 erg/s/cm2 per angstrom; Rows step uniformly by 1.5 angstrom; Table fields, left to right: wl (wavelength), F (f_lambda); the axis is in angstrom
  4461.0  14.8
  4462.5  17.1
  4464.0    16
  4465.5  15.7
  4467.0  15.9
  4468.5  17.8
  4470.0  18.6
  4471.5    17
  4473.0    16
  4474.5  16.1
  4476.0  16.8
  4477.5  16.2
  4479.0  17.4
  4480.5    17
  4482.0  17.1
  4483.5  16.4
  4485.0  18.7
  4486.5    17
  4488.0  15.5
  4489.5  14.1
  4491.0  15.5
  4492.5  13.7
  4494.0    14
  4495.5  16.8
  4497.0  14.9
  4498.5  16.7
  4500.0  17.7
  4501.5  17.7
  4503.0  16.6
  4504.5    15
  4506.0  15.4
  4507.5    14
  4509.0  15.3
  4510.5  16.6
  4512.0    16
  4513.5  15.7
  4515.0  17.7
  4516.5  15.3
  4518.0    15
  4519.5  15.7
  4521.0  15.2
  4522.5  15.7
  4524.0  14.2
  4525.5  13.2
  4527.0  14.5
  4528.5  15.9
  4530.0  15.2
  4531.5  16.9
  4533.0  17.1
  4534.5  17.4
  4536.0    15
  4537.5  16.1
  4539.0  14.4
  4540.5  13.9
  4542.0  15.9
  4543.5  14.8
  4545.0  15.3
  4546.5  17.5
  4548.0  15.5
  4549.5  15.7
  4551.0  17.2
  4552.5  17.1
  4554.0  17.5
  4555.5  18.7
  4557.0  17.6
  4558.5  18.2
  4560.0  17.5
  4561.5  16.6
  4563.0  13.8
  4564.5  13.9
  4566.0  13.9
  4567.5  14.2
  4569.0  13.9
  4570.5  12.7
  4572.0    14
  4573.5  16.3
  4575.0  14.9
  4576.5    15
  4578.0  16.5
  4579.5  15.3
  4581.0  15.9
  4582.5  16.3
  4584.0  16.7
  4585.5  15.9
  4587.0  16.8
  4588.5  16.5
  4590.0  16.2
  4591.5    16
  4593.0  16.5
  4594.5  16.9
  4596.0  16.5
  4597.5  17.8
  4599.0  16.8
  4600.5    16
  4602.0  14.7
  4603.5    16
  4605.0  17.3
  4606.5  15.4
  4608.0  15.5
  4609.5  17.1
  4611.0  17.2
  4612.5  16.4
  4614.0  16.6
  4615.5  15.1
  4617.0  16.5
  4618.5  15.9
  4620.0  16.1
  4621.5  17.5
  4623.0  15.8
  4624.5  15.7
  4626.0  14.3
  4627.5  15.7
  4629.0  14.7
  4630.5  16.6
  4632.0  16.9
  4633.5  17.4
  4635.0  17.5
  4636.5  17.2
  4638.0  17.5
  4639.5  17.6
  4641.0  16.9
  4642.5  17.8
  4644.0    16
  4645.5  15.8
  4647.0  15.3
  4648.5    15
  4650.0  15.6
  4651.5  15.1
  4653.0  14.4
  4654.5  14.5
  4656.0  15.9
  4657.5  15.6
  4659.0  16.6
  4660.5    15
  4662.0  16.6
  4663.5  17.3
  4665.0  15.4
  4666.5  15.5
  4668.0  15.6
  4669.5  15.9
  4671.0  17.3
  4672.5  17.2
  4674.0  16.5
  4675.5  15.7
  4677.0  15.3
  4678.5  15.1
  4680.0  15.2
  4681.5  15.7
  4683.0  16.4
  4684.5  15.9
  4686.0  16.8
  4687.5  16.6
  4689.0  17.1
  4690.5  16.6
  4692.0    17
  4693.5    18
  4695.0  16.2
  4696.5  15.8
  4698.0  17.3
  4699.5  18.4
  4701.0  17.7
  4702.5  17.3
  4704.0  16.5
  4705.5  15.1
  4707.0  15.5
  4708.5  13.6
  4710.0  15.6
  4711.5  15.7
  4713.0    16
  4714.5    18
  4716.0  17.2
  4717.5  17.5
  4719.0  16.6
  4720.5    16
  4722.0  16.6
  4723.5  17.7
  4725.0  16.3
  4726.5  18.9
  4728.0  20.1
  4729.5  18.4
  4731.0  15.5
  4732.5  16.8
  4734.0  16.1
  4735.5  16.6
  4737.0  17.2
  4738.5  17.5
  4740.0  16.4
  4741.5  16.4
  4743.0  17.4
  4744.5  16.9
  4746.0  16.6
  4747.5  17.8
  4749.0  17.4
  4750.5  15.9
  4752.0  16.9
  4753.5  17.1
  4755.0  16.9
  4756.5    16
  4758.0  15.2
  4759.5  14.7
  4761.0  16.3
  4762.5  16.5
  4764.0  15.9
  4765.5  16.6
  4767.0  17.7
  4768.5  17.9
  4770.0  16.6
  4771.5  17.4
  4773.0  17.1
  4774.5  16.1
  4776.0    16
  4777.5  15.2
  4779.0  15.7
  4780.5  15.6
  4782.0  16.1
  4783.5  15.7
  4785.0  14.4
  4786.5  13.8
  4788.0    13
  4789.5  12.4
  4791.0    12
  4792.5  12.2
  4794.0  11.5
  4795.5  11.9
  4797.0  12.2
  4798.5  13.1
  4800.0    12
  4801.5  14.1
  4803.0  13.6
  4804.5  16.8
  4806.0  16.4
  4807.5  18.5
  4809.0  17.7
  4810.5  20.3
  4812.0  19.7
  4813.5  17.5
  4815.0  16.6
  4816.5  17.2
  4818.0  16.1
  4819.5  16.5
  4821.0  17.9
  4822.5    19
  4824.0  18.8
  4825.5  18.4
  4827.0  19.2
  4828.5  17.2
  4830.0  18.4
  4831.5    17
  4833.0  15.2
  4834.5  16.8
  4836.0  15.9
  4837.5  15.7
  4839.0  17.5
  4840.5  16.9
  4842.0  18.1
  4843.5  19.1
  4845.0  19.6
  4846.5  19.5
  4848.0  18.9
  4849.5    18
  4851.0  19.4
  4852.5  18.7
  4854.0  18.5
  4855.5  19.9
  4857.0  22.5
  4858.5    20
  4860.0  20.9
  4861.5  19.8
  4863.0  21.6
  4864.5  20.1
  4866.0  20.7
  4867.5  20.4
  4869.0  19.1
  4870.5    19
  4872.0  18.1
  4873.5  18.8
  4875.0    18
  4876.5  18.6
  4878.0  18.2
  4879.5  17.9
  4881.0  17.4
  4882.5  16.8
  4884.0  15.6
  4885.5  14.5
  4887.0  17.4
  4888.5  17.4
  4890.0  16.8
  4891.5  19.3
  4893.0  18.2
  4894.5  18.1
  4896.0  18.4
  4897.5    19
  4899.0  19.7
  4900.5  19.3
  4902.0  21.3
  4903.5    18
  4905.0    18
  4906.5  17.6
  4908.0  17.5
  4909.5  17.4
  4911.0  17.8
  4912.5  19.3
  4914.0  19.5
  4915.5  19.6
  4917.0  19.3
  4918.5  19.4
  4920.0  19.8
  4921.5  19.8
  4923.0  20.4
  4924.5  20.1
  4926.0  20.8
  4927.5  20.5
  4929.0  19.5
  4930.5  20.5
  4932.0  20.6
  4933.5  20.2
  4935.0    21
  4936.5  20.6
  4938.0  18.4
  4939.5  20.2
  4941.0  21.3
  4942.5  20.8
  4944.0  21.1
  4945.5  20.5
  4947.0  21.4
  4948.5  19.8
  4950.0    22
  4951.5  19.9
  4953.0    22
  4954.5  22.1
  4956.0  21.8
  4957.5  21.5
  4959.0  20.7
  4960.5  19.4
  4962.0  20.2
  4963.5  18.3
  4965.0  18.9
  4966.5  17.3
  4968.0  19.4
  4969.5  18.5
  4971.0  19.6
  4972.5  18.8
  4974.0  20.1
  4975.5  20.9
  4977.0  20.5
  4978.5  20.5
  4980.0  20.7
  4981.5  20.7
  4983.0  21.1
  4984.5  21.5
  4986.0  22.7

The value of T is 1.31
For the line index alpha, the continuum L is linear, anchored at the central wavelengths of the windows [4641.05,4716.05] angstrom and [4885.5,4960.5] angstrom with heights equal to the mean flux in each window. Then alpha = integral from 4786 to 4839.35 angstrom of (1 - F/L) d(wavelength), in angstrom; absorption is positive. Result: 6.5 angstrom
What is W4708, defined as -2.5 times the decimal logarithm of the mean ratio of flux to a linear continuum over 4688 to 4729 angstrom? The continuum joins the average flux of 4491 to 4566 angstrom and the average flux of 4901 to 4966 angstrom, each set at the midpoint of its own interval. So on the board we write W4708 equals 0.05 mag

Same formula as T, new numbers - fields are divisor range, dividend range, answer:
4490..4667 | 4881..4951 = 1.39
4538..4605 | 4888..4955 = 1.43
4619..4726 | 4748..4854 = 1.06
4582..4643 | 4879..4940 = 1.30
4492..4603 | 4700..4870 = 1.18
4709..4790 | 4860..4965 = 1.26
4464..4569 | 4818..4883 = 1.34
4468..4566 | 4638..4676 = 1.06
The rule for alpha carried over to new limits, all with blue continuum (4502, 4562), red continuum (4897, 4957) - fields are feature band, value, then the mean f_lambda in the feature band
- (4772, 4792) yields 3.93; 14.9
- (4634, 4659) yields 1.43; 16.1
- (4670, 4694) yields 1.51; 16.4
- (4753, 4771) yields 1.80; 16.5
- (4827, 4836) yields 0.93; 17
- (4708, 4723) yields 1.24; 16.3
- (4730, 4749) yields 1.31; 16.8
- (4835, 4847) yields 0.85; 17.7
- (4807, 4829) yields 0.94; 18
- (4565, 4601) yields 1.67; 15.7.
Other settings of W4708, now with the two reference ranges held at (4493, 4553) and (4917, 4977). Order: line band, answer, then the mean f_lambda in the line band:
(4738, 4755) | 0.07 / 16.9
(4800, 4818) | 0.11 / 16.9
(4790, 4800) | 0.46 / 12.1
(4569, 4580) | 0.10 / 14.9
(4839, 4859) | 0.00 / 19.1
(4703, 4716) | 0.12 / 15.9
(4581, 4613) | 0.01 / 16.4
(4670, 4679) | 0.07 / 16.2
